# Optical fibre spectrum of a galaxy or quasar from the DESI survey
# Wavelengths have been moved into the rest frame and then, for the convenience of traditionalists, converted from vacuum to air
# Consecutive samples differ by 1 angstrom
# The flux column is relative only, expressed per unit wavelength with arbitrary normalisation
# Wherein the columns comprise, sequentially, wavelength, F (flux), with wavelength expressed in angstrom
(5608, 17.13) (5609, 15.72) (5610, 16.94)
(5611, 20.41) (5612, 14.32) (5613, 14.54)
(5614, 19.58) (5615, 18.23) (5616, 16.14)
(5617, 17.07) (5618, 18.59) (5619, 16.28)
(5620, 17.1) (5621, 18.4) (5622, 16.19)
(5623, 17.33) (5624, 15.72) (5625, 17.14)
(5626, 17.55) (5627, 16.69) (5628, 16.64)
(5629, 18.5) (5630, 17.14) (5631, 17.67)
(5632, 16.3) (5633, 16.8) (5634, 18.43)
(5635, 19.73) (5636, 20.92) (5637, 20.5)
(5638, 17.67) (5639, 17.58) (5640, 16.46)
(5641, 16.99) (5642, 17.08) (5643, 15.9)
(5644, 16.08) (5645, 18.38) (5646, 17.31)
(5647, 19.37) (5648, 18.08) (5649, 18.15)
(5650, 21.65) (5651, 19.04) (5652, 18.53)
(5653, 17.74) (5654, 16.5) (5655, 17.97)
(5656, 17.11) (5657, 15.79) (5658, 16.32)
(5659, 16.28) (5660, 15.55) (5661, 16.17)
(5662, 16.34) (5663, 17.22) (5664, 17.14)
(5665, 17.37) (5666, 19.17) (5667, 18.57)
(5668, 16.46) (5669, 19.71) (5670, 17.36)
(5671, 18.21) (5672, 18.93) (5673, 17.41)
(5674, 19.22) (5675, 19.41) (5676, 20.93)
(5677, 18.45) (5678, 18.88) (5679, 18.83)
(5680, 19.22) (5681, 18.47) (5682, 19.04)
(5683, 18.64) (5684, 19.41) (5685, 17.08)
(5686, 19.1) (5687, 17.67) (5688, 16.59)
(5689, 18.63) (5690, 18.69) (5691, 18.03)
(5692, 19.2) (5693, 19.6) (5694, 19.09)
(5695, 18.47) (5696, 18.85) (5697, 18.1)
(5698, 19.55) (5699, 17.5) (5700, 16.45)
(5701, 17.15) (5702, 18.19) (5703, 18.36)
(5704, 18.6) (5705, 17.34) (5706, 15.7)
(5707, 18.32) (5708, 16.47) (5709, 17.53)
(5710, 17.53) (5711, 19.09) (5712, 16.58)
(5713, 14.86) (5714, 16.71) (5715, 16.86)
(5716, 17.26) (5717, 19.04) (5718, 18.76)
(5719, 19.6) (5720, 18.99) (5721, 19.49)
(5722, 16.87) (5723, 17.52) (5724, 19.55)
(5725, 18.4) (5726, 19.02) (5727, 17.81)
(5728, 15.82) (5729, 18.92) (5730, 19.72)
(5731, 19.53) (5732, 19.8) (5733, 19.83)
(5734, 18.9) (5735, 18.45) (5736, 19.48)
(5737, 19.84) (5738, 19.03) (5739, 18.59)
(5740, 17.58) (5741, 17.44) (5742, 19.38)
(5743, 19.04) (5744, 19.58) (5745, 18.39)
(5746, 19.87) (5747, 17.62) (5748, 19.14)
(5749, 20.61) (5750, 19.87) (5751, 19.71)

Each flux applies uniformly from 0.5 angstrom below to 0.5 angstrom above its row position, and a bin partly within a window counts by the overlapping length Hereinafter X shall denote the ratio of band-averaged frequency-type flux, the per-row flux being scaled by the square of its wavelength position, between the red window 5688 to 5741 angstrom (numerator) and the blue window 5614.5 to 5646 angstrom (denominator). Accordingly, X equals 1.08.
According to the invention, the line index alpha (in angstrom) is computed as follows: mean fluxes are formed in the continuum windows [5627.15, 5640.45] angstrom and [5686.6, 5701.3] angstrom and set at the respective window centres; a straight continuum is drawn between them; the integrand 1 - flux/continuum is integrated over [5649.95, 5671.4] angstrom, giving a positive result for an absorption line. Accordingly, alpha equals 0.8 angstrom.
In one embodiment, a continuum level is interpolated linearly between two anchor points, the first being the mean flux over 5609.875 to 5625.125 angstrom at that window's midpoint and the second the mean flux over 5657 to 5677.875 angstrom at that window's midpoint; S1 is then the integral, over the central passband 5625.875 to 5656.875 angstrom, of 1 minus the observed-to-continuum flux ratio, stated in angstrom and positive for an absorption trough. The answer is -0.8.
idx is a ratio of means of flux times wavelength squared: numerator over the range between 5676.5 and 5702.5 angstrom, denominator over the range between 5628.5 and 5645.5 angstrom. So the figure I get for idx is 1.06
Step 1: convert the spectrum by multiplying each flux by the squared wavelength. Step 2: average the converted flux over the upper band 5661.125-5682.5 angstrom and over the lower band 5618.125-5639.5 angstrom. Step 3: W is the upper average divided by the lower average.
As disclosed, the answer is 1.06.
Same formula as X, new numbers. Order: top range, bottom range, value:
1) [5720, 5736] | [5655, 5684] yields 1.06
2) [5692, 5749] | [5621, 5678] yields 1.06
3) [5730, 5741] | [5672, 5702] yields 1.05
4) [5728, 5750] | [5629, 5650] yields 1.10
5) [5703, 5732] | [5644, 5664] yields 1.05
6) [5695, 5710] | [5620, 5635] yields 1.06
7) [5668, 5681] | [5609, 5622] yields 1.11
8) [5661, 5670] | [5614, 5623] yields 1.03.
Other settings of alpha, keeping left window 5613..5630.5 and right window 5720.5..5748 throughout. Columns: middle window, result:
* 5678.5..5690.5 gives -0.3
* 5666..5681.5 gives -0.7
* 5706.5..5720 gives 0.6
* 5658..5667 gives 0.4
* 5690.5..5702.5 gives -0.1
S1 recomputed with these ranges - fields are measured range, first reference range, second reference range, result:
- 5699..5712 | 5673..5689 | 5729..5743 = 0.91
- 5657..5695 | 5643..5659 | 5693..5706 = -0.44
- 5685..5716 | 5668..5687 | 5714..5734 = 1.35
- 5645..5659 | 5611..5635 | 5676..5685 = 0.09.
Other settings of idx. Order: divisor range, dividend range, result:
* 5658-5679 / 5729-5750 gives 1.09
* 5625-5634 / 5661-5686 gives 1.08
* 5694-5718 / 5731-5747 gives 1.09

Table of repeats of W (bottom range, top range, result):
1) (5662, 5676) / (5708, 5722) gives 0.99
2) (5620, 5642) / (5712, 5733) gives 1.07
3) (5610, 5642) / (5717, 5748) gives 1.11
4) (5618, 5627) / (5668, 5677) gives 1.12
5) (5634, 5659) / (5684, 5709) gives 1.02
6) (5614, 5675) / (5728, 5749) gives 1.11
